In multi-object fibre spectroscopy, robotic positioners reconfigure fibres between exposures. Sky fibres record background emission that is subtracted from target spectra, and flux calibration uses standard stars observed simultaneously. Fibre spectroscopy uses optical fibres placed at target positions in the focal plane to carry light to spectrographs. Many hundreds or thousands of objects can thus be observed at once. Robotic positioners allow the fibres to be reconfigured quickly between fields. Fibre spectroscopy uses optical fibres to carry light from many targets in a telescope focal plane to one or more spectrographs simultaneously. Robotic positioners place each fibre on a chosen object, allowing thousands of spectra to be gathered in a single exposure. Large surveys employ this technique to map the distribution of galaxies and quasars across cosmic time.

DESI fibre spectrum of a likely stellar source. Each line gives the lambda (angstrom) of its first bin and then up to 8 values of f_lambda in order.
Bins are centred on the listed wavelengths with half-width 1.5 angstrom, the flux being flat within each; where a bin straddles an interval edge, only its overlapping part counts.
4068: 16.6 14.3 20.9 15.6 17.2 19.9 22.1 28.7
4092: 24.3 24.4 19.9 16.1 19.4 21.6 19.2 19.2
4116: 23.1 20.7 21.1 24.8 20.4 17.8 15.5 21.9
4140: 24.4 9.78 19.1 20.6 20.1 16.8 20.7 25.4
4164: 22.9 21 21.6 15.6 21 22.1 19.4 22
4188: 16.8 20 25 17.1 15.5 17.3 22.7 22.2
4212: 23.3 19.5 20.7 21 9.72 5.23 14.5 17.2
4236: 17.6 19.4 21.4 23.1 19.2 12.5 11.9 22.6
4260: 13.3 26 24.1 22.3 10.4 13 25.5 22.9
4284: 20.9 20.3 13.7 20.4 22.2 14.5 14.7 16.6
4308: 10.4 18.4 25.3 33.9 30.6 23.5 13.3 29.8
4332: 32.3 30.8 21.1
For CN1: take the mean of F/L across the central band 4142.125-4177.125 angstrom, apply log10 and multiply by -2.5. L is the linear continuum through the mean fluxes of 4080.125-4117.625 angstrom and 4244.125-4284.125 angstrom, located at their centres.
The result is 0.04 mag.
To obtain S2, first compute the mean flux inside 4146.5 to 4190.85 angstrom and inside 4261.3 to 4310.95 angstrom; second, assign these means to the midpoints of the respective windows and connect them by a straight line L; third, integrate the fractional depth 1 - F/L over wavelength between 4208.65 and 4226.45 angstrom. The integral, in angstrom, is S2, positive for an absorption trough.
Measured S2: 1.08 angstrom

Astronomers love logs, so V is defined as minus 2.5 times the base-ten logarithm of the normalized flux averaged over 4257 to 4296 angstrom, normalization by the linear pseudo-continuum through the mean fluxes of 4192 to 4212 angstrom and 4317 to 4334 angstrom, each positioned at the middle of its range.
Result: 0.22 mag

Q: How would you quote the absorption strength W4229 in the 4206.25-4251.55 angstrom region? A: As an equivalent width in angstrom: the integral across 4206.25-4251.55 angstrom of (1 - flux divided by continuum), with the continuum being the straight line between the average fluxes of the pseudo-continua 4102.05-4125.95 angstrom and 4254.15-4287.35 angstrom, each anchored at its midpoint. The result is 4.7 angstrom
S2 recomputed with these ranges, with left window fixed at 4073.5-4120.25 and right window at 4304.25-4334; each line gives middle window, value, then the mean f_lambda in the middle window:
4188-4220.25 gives 2.9 angstrom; 20.2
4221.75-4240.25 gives 6.9 angstrom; 14.2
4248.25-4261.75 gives 4.3 angstrom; 15.7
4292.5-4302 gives 2.1 angstrom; 18.2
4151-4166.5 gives 0.3 angstrom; 21.2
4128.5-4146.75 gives 2.7 angstrom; 18.2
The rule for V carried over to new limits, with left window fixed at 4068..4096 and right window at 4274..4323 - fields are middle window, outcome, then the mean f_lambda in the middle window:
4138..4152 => 0.10 mag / 18.8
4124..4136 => 0.05 mag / 19.5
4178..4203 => 0.05 mag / 19.5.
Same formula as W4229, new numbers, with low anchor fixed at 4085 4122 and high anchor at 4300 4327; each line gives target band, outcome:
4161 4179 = 0.27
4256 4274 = 1.23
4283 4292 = 1.12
